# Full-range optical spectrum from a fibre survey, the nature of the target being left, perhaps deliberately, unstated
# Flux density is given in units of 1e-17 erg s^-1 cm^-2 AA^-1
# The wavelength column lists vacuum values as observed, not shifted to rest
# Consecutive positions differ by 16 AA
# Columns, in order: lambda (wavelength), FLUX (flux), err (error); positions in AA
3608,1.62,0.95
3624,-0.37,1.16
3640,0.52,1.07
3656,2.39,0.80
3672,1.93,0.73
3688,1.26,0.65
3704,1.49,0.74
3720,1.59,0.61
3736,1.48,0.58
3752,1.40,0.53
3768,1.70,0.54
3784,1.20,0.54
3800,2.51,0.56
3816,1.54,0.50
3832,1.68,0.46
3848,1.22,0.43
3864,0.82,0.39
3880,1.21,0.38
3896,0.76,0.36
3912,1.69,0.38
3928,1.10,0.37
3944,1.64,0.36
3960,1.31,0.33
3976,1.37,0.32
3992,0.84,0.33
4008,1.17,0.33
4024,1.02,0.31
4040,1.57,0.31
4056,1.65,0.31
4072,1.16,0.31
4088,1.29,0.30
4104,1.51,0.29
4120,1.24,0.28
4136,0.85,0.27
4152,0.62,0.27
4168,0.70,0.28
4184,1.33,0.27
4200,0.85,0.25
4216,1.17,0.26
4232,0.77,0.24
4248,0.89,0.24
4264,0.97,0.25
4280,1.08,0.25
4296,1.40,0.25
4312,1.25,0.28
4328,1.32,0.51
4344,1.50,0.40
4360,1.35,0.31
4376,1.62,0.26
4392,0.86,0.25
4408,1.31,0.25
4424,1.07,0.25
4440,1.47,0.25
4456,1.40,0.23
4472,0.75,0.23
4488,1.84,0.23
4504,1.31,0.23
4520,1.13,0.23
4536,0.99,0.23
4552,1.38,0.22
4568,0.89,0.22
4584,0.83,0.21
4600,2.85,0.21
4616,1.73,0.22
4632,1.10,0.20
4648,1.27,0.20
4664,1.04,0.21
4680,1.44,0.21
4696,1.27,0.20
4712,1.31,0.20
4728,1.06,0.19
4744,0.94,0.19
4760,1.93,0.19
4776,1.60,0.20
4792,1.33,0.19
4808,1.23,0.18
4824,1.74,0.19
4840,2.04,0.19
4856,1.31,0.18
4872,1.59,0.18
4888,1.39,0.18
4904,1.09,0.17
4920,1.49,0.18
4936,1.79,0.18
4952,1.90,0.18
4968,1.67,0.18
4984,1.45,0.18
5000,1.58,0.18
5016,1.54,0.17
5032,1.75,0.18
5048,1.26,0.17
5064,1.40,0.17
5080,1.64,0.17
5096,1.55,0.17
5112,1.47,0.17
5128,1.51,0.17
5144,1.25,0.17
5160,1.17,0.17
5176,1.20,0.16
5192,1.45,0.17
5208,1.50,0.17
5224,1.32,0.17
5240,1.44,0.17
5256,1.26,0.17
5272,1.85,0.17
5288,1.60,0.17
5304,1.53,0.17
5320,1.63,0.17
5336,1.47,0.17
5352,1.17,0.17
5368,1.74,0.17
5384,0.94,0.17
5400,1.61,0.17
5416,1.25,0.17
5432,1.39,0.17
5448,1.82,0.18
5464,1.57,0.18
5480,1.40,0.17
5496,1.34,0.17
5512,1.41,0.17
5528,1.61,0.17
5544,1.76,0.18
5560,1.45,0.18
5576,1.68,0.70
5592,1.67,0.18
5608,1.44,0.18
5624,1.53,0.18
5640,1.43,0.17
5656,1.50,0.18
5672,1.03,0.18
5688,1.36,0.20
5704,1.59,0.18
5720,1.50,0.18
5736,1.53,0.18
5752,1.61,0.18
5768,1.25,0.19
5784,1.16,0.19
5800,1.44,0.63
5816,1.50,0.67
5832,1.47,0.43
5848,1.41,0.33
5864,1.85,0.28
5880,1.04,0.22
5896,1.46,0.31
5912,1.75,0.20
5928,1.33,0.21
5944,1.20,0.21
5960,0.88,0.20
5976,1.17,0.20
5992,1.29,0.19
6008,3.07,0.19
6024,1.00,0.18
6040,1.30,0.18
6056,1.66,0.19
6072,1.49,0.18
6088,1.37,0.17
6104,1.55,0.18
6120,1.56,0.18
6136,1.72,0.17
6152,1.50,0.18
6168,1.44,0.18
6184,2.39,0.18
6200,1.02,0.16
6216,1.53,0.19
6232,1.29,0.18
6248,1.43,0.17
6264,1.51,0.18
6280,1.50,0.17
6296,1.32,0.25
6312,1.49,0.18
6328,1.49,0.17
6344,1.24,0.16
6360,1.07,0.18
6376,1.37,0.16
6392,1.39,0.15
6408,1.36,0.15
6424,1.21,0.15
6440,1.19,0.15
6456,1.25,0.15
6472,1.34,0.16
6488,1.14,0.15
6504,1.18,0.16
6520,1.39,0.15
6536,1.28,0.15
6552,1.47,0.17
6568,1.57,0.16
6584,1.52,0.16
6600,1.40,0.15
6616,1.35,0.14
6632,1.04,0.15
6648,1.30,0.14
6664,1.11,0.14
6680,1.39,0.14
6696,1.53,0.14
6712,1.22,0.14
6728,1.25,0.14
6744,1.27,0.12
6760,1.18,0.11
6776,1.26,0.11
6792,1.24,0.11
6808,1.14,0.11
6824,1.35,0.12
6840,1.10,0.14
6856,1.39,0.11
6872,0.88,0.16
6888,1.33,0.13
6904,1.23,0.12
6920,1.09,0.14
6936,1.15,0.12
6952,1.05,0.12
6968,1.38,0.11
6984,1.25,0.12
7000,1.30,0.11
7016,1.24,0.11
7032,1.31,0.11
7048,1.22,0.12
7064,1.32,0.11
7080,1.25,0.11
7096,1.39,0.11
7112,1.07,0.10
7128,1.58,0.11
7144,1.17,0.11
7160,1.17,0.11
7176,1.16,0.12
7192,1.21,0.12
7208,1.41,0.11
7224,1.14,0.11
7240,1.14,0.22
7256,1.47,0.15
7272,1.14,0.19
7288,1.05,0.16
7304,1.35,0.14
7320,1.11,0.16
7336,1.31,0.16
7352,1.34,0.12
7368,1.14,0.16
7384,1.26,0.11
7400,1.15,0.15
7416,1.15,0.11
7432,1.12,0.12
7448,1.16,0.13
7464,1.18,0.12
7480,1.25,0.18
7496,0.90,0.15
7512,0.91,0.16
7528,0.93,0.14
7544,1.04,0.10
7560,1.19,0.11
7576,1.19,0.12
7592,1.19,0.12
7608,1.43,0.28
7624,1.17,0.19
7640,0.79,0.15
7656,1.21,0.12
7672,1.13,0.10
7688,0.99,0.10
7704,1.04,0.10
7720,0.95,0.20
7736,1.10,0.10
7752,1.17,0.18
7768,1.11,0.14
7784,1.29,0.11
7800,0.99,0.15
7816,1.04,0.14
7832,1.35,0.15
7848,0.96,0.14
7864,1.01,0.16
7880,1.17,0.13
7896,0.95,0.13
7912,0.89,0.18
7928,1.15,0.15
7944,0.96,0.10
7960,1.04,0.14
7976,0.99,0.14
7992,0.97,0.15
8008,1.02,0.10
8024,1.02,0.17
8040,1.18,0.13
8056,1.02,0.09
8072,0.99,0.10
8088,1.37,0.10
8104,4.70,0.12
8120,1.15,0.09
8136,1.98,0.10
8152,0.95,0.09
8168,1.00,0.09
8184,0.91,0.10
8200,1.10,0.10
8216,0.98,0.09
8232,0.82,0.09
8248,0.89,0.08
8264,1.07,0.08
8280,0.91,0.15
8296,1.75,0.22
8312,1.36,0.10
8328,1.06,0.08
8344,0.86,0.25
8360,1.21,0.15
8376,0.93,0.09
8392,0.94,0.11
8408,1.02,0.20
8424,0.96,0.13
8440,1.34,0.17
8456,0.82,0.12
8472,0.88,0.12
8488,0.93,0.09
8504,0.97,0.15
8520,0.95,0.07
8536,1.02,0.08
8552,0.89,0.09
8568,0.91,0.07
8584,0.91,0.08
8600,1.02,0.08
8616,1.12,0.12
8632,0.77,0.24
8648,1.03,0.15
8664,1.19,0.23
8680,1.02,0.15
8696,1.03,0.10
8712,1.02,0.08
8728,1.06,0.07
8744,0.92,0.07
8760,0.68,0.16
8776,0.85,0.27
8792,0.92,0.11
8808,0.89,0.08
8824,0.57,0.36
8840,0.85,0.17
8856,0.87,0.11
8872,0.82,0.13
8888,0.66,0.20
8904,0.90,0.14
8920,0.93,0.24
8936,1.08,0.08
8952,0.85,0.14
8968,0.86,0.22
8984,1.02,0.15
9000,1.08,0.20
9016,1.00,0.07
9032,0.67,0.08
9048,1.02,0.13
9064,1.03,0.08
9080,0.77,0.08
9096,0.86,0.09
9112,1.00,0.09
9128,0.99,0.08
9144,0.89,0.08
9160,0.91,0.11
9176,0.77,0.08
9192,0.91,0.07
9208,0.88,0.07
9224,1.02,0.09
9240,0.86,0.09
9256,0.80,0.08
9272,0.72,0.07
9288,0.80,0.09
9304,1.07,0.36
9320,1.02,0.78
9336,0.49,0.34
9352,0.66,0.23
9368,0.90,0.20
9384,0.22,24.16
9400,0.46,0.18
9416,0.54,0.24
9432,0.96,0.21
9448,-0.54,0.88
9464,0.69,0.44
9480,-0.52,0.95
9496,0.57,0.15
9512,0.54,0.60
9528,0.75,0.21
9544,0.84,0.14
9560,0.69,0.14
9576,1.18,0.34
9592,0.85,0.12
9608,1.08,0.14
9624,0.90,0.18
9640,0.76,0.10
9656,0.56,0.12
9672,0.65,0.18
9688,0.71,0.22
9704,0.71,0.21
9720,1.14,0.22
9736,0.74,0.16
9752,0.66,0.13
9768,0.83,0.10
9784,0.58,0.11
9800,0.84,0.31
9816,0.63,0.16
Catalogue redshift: 0.24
